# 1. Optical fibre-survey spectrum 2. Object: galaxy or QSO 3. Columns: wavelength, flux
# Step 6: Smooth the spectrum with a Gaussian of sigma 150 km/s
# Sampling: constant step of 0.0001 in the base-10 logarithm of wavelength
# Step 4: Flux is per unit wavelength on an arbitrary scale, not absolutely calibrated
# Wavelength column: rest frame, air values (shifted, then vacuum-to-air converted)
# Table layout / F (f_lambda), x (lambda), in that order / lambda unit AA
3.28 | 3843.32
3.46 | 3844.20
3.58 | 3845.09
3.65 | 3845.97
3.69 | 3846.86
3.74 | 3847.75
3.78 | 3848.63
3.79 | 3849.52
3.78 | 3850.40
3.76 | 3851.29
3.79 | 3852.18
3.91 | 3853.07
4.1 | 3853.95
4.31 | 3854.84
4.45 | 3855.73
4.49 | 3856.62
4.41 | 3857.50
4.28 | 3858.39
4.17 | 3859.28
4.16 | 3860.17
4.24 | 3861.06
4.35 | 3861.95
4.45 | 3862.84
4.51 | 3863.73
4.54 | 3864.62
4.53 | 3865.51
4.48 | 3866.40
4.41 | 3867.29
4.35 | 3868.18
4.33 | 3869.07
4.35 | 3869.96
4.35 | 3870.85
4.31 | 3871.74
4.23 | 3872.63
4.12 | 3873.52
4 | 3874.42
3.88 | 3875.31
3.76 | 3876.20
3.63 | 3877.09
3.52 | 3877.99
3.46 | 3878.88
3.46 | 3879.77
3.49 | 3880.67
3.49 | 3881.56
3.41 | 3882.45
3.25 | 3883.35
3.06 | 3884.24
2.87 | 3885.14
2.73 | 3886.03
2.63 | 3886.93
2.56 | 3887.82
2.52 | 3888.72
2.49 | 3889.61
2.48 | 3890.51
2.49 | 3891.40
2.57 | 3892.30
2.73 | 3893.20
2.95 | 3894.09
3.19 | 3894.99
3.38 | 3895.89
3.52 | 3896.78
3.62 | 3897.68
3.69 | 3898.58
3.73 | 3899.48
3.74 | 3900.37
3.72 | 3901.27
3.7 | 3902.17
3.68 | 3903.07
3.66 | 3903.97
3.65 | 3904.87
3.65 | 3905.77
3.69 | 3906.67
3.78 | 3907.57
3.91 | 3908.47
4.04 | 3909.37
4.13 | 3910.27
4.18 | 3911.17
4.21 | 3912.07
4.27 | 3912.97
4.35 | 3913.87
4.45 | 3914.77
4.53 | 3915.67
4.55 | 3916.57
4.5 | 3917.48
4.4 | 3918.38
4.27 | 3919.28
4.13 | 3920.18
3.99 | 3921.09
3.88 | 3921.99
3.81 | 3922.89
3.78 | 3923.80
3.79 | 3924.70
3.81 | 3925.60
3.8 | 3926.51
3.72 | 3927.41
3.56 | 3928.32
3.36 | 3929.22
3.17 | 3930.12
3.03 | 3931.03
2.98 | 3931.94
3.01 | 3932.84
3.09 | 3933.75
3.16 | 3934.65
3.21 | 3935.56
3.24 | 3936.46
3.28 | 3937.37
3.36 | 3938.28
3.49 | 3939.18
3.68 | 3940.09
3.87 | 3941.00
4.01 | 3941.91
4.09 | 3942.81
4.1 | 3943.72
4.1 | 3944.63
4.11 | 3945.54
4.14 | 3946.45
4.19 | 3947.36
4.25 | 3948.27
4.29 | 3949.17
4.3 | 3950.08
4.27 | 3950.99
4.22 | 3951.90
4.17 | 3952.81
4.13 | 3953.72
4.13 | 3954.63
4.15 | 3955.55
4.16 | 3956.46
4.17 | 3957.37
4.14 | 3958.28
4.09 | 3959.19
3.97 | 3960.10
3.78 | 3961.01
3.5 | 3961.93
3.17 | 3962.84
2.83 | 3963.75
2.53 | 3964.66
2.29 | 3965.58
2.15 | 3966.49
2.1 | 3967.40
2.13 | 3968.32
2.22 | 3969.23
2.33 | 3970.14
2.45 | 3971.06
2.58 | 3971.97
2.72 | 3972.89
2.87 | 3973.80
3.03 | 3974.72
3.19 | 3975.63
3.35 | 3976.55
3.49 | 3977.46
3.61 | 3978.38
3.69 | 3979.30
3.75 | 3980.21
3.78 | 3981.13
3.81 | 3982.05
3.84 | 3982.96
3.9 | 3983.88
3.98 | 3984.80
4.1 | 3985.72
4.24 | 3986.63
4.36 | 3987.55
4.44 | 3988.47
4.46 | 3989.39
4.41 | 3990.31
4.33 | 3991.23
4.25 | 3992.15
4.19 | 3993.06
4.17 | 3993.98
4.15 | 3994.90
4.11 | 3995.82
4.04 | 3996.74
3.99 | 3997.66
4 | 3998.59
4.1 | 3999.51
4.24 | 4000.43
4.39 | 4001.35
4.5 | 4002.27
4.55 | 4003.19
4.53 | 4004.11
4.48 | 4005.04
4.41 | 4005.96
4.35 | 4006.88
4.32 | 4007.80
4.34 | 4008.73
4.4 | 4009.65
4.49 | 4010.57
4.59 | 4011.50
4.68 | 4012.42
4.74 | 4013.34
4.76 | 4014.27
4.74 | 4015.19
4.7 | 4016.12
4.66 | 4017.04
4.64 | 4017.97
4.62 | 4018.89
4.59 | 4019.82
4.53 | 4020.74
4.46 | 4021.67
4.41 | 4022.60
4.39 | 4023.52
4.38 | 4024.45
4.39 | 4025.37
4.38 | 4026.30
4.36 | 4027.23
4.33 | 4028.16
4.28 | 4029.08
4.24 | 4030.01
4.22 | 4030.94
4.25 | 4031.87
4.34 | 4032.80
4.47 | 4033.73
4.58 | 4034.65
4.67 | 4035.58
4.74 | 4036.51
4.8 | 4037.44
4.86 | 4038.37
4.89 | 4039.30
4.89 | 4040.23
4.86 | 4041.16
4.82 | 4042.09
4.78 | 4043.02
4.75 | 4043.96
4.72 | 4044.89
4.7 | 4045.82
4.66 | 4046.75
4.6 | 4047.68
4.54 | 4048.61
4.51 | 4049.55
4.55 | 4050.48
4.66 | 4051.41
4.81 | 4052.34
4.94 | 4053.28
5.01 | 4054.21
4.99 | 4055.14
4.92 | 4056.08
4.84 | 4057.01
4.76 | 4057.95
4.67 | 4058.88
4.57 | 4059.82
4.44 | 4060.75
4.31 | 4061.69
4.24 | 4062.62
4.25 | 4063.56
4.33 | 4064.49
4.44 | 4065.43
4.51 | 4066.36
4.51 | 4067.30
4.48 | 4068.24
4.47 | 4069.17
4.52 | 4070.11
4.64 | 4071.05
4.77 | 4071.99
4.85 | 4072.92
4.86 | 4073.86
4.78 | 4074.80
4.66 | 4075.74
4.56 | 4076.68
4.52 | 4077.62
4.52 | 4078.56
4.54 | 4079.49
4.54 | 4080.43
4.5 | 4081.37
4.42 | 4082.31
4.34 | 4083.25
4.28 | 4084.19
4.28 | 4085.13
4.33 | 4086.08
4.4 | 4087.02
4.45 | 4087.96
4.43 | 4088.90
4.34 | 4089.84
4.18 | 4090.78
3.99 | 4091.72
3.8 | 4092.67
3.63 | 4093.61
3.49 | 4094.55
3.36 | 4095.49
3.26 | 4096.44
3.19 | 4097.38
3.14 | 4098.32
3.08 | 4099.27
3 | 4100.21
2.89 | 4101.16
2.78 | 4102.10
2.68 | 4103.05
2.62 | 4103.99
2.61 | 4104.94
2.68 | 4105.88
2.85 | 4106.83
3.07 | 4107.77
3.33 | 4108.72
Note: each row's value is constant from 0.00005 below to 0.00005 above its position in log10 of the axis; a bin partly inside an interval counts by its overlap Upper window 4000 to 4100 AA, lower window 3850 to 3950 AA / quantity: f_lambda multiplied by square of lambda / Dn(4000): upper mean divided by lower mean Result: 1.3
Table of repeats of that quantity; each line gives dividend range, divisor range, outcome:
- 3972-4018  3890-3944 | 1.17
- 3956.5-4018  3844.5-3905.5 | 1.10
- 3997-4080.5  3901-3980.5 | 1.32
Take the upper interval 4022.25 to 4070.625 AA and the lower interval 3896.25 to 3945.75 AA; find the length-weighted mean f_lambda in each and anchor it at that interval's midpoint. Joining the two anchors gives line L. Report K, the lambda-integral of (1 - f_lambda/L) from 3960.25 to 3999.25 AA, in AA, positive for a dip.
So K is 6.3 AA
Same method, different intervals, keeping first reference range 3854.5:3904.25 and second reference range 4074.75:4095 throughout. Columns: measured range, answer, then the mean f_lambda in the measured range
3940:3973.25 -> 3.1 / 3.55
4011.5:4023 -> -1.5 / 4.63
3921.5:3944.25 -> 1.9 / 3.53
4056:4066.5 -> -0.7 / 4.51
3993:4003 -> -0.3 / 4.18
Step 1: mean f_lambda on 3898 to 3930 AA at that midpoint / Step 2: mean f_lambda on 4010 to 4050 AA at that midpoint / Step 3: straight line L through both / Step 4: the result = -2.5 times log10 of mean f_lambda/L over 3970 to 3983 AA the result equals 0.306 mag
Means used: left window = 3.94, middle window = 3.24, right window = 4.58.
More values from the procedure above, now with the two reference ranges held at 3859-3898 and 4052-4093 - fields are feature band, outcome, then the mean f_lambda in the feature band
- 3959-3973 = 0.40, 2.78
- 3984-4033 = -0.04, 4.37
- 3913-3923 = -0.13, 4.28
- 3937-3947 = 0.02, 3.85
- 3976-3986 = 0.10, 3.74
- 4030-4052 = -0.06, 4.64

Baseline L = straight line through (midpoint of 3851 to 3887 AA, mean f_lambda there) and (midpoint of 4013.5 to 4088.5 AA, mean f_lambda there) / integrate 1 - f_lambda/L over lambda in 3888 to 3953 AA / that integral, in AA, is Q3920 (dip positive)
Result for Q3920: 6.90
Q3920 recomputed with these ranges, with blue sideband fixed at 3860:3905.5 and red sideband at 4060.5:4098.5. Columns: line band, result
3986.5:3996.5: -0.7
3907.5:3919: -1.7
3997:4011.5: -1.1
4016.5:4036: -1.6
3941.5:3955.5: -1.2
